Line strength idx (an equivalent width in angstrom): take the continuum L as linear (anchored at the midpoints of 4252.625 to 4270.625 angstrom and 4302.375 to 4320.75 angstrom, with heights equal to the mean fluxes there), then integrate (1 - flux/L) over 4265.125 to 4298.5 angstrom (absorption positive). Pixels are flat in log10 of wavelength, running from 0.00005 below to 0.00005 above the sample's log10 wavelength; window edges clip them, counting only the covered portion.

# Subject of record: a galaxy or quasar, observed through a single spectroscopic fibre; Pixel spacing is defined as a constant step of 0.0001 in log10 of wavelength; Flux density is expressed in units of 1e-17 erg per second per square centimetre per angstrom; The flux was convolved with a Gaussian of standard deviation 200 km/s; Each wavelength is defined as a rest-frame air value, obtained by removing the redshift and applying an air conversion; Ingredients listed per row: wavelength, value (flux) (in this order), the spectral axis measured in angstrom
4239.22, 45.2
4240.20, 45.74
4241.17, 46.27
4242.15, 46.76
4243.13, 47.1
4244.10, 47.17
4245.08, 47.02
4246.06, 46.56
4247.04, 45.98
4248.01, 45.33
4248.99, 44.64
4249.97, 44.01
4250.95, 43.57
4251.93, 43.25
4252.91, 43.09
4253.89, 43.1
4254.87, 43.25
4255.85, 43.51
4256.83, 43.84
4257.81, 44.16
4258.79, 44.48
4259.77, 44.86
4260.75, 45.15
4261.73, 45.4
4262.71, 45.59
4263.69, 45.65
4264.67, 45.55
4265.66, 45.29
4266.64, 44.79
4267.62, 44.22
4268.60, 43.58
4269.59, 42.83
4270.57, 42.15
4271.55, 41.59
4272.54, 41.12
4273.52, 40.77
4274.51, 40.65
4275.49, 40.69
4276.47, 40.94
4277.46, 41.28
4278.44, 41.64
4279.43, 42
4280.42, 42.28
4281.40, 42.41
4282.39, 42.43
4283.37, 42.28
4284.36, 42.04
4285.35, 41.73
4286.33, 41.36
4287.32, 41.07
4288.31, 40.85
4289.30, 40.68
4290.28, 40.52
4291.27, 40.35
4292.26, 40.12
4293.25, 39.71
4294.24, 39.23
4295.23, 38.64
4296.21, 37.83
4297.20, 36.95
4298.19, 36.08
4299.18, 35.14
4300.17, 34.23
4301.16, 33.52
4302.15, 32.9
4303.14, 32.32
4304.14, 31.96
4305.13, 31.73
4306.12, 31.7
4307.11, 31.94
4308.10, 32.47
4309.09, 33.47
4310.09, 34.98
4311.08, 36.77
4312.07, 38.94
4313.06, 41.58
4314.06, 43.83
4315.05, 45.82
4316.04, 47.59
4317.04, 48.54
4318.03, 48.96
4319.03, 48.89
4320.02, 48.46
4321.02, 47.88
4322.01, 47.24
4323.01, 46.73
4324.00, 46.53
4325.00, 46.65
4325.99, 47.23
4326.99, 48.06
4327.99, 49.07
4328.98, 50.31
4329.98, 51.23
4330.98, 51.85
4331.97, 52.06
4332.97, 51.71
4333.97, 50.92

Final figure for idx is 0.9 angstrom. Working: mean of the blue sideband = 44.3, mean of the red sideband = 39.4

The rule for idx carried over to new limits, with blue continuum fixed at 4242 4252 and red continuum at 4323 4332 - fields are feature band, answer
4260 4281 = 1.6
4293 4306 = 3.4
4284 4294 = 1.4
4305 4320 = 2.5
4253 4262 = 0.4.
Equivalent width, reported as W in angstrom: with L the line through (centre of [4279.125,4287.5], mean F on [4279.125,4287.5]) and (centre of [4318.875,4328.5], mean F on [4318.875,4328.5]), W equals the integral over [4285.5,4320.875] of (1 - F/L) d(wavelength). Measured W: 4.6 angstrom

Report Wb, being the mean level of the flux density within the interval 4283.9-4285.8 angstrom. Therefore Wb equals 41.8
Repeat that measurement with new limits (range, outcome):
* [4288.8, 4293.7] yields 40.3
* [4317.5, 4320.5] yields 48.8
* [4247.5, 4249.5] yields 45.1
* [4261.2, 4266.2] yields 45.5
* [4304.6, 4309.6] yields 32.3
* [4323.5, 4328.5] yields 47.6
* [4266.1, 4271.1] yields 43.6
